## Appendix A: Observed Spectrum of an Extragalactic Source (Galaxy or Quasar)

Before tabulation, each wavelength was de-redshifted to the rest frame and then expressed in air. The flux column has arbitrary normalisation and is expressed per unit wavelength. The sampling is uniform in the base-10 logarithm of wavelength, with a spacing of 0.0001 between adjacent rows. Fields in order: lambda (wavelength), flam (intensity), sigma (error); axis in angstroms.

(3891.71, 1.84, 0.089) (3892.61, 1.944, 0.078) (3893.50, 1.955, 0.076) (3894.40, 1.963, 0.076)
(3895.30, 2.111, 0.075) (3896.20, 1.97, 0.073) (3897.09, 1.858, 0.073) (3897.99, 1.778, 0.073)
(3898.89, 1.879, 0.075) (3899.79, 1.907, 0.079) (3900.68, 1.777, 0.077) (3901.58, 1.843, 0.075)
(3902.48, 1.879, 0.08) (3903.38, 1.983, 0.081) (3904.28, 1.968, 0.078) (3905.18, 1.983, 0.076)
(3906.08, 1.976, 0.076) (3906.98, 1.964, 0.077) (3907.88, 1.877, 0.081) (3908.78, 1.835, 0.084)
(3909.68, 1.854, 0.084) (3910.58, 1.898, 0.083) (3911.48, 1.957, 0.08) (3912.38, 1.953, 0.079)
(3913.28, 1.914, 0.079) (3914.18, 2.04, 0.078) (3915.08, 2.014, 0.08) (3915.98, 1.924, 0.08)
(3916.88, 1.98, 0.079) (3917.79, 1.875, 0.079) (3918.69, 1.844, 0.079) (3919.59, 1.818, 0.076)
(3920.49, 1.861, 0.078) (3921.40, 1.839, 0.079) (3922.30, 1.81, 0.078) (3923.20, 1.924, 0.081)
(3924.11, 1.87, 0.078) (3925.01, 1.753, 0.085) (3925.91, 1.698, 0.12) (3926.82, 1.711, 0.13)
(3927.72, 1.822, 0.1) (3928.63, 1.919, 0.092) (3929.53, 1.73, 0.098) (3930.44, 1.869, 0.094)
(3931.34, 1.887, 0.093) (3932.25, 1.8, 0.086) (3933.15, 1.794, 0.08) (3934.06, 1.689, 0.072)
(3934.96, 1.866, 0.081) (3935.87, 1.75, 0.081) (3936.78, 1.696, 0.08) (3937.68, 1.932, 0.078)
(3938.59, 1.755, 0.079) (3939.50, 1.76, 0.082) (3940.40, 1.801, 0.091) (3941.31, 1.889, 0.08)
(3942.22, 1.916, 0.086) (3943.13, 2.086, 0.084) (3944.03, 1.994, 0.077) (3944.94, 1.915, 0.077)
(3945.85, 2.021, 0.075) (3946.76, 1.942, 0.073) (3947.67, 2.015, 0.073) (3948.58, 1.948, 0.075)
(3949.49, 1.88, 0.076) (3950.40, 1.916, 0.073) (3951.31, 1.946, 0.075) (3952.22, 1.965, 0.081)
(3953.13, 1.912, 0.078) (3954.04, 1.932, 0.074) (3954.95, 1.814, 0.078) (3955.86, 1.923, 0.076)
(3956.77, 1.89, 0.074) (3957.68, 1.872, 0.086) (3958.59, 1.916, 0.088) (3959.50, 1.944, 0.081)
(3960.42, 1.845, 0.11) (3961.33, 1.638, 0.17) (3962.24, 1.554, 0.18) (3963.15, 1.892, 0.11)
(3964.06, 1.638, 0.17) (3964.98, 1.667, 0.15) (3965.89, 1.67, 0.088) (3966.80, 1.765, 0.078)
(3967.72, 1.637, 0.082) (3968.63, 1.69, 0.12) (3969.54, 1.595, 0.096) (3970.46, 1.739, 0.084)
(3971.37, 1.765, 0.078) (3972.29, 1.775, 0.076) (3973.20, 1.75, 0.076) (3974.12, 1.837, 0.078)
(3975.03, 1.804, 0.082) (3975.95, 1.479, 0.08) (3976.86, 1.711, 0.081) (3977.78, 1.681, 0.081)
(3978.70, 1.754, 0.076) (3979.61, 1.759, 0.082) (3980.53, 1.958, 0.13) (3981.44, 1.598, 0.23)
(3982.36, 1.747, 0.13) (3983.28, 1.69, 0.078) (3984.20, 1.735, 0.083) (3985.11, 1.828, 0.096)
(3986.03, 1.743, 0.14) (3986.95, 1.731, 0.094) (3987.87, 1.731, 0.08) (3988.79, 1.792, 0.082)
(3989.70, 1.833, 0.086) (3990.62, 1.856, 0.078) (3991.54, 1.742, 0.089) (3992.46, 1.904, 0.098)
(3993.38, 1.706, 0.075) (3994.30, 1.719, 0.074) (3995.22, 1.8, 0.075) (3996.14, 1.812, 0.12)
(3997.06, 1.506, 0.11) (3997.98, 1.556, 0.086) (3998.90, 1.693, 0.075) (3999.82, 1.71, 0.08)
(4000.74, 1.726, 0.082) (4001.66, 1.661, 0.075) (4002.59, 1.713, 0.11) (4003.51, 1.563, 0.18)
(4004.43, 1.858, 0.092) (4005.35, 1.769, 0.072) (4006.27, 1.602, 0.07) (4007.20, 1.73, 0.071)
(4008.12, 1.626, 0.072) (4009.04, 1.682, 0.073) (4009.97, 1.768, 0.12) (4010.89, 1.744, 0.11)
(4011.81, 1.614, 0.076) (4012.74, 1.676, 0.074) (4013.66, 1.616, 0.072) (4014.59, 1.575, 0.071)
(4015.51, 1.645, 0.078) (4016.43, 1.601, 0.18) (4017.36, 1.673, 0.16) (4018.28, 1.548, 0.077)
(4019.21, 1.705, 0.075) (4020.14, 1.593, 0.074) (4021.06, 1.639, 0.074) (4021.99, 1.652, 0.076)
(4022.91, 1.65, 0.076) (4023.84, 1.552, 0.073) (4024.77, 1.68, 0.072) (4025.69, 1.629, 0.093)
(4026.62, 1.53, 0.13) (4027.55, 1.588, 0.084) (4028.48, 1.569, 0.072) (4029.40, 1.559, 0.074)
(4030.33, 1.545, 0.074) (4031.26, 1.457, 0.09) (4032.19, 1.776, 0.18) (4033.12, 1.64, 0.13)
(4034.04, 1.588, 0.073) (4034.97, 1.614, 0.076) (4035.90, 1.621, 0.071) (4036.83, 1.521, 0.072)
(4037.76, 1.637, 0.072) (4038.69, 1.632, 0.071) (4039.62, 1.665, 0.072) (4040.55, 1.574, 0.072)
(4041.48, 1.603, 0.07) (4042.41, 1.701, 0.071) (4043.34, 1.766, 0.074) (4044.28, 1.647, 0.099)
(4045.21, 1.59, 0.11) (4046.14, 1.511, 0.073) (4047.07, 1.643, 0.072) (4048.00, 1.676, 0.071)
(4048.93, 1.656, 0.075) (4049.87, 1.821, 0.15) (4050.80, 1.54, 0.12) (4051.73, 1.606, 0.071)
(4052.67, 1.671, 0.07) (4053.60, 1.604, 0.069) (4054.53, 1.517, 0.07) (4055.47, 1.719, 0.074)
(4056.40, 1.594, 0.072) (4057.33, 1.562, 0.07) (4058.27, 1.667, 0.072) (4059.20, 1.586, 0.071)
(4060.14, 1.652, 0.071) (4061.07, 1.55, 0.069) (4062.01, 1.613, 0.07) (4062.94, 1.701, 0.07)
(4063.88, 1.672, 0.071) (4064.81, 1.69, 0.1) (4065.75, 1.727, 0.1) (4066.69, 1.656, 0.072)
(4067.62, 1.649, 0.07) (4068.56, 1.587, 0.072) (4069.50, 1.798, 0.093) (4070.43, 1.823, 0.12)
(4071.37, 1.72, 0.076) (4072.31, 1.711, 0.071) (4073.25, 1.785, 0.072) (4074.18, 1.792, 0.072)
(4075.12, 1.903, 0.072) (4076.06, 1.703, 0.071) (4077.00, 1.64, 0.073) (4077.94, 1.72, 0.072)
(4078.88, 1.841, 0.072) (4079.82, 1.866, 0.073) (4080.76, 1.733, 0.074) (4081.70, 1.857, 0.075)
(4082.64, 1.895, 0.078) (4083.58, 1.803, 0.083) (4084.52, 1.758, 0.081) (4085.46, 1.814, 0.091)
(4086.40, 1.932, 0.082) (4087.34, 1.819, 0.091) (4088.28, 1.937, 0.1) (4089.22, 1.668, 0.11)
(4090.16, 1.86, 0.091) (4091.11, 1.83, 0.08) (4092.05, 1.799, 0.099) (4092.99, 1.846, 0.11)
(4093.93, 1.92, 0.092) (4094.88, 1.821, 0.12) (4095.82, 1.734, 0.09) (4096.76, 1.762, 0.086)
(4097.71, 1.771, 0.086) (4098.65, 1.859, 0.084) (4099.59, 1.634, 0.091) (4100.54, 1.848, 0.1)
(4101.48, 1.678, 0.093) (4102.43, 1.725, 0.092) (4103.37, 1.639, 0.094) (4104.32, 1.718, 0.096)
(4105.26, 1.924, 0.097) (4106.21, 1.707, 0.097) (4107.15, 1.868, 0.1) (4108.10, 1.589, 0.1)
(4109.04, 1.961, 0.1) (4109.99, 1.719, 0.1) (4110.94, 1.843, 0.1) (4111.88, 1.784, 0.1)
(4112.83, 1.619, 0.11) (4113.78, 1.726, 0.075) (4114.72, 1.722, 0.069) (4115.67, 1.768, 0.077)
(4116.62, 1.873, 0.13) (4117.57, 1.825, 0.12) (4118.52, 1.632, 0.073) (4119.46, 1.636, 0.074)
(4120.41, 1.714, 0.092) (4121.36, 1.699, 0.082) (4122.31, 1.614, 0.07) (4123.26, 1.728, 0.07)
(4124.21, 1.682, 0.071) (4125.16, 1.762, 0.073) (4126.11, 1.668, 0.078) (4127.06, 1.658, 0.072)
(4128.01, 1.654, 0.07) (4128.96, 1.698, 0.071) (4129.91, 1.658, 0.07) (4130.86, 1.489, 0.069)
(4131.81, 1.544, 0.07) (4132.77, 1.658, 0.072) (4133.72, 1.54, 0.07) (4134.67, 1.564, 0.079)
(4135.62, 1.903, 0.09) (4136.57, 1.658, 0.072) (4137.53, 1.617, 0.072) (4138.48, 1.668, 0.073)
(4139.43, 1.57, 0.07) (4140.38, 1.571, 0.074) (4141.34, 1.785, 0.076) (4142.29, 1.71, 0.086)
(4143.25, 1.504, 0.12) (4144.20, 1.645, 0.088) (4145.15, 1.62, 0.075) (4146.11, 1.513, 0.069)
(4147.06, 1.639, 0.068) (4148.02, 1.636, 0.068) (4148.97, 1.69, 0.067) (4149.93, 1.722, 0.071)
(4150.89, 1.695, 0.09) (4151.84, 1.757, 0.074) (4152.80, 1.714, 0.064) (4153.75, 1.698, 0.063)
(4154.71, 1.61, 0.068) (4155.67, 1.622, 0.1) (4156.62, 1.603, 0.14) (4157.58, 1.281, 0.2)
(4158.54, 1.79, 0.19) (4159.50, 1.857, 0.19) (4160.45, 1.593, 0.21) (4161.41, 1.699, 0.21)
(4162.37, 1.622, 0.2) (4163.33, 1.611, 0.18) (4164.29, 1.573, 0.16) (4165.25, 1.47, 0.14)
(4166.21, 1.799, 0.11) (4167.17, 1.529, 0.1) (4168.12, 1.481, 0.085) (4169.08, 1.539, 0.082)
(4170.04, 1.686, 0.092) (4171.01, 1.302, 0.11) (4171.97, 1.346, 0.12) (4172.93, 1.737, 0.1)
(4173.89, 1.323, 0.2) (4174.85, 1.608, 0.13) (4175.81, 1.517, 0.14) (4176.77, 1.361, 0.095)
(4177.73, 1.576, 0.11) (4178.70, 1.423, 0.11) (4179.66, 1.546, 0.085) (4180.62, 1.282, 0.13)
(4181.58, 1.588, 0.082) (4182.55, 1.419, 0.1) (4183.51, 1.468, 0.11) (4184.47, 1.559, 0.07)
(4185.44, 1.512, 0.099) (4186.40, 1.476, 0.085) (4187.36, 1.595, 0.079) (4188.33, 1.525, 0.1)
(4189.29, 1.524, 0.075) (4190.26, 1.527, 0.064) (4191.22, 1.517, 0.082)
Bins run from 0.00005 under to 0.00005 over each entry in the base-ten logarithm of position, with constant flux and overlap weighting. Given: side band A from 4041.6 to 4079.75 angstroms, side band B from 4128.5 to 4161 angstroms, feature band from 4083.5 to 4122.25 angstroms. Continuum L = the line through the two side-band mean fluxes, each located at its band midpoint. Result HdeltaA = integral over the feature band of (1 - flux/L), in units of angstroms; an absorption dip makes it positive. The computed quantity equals -2.7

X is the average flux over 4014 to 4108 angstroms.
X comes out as 1.69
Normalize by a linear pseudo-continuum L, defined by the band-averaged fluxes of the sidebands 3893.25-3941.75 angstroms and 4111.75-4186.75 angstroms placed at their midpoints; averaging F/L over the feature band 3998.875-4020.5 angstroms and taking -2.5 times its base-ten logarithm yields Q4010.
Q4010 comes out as 0.06 mag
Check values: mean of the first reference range 1.87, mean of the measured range 1.67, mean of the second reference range 1.61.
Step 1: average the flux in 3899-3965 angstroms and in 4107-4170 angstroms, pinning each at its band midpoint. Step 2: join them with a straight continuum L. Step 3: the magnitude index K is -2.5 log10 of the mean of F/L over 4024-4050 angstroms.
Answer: 0.094 mag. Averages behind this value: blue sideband 1.87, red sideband 1.66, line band 1.62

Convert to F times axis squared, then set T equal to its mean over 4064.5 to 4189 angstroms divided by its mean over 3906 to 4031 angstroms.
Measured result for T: 1.02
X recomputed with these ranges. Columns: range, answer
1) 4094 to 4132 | 1.73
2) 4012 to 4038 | 1.61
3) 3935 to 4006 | 1.79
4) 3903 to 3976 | 1.85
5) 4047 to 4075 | 1.67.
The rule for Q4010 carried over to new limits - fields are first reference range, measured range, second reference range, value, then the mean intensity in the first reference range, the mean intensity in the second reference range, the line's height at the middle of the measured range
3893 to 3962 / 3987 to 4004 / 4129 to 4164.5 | 0.05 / 1.88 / 1.64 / 1.81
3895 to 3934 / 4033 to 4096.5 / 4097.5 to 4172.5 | 0.02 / 1.88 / 1.67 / 1.73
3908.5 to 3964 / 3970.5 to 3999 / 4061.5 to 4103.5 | 0.06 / 1.87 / 1.77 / 1.83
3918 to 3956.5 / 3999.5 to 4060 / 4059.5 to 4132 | 0.10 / 1.86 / 1.74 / 1.79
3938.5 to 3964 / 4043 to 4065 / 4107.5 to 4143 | 0.09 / 1.89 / 1.69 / 1.77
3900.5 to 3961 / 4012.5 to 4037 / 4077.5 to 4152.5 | 0.12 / 1.88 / 1.73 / 1.8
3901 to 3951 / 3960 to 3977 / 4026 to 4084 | 0.06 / 1.88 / 1.67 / 1.81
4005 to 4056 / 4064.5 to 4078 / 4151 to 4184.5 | -0.08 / 1.63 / 1.56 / 1.61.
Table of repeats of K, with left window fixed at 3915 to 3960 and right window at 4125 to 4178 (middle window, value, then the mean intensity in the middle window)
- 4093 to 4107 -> -0.06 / 1.77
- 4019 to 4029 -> 0.10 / 1.61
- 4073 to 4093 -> -0.07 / 1.81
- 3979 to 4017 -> 0.05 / 1.72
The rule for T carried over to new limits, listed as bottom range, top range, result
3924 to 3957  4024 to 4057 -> 0.91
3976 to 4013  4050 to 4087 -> 1.03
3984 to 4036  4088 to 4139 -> 1.09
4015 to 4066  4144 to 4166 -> 1.07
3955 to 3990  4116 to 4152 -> 1.03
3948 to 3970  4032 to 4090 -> 0.98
